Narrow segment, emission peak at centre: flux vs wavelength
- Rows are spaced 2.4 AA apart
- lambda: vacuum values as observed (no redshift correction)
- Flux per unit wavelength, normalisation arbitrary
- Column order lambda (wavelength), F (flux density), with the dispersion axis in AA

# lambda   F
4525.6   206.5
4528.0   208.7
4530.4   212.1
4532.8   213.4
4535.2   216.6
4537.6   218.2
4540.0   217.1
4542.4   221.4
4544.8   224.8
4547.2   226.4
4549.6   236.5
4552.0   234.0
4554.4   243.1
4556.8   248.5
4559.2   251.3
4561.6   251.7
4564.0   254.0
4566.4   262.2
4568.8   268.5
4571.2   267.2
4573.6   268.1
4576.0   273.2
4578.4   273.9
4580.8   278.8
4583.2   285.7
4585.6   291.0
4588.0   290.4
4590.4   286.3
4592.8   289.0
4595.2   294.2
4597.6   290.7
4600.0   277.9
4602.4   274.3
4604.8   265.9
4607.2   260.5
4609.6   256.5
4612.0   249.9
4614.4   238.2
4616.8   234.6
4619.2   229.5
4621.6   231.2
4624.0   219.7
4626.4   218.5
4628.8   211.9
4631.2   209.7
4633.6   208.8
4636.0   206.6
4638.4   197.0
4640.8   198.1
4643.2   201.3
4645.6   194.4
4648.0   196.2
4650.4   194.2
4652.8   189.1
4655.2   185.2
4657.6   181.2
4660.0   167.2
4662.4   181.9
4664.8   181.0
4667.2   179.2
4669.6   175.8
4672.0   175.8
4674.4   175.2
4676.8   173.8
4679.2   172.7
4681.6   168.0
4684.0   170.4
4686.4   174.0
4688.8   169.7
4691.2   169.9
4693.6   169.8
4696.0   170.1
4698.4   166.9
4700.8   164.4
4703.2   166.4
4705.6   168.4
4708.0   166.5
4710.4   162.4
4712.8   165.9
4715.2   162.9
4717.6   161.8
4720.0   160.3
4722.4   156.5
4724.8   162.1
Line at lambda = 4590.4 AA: C IV 1549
